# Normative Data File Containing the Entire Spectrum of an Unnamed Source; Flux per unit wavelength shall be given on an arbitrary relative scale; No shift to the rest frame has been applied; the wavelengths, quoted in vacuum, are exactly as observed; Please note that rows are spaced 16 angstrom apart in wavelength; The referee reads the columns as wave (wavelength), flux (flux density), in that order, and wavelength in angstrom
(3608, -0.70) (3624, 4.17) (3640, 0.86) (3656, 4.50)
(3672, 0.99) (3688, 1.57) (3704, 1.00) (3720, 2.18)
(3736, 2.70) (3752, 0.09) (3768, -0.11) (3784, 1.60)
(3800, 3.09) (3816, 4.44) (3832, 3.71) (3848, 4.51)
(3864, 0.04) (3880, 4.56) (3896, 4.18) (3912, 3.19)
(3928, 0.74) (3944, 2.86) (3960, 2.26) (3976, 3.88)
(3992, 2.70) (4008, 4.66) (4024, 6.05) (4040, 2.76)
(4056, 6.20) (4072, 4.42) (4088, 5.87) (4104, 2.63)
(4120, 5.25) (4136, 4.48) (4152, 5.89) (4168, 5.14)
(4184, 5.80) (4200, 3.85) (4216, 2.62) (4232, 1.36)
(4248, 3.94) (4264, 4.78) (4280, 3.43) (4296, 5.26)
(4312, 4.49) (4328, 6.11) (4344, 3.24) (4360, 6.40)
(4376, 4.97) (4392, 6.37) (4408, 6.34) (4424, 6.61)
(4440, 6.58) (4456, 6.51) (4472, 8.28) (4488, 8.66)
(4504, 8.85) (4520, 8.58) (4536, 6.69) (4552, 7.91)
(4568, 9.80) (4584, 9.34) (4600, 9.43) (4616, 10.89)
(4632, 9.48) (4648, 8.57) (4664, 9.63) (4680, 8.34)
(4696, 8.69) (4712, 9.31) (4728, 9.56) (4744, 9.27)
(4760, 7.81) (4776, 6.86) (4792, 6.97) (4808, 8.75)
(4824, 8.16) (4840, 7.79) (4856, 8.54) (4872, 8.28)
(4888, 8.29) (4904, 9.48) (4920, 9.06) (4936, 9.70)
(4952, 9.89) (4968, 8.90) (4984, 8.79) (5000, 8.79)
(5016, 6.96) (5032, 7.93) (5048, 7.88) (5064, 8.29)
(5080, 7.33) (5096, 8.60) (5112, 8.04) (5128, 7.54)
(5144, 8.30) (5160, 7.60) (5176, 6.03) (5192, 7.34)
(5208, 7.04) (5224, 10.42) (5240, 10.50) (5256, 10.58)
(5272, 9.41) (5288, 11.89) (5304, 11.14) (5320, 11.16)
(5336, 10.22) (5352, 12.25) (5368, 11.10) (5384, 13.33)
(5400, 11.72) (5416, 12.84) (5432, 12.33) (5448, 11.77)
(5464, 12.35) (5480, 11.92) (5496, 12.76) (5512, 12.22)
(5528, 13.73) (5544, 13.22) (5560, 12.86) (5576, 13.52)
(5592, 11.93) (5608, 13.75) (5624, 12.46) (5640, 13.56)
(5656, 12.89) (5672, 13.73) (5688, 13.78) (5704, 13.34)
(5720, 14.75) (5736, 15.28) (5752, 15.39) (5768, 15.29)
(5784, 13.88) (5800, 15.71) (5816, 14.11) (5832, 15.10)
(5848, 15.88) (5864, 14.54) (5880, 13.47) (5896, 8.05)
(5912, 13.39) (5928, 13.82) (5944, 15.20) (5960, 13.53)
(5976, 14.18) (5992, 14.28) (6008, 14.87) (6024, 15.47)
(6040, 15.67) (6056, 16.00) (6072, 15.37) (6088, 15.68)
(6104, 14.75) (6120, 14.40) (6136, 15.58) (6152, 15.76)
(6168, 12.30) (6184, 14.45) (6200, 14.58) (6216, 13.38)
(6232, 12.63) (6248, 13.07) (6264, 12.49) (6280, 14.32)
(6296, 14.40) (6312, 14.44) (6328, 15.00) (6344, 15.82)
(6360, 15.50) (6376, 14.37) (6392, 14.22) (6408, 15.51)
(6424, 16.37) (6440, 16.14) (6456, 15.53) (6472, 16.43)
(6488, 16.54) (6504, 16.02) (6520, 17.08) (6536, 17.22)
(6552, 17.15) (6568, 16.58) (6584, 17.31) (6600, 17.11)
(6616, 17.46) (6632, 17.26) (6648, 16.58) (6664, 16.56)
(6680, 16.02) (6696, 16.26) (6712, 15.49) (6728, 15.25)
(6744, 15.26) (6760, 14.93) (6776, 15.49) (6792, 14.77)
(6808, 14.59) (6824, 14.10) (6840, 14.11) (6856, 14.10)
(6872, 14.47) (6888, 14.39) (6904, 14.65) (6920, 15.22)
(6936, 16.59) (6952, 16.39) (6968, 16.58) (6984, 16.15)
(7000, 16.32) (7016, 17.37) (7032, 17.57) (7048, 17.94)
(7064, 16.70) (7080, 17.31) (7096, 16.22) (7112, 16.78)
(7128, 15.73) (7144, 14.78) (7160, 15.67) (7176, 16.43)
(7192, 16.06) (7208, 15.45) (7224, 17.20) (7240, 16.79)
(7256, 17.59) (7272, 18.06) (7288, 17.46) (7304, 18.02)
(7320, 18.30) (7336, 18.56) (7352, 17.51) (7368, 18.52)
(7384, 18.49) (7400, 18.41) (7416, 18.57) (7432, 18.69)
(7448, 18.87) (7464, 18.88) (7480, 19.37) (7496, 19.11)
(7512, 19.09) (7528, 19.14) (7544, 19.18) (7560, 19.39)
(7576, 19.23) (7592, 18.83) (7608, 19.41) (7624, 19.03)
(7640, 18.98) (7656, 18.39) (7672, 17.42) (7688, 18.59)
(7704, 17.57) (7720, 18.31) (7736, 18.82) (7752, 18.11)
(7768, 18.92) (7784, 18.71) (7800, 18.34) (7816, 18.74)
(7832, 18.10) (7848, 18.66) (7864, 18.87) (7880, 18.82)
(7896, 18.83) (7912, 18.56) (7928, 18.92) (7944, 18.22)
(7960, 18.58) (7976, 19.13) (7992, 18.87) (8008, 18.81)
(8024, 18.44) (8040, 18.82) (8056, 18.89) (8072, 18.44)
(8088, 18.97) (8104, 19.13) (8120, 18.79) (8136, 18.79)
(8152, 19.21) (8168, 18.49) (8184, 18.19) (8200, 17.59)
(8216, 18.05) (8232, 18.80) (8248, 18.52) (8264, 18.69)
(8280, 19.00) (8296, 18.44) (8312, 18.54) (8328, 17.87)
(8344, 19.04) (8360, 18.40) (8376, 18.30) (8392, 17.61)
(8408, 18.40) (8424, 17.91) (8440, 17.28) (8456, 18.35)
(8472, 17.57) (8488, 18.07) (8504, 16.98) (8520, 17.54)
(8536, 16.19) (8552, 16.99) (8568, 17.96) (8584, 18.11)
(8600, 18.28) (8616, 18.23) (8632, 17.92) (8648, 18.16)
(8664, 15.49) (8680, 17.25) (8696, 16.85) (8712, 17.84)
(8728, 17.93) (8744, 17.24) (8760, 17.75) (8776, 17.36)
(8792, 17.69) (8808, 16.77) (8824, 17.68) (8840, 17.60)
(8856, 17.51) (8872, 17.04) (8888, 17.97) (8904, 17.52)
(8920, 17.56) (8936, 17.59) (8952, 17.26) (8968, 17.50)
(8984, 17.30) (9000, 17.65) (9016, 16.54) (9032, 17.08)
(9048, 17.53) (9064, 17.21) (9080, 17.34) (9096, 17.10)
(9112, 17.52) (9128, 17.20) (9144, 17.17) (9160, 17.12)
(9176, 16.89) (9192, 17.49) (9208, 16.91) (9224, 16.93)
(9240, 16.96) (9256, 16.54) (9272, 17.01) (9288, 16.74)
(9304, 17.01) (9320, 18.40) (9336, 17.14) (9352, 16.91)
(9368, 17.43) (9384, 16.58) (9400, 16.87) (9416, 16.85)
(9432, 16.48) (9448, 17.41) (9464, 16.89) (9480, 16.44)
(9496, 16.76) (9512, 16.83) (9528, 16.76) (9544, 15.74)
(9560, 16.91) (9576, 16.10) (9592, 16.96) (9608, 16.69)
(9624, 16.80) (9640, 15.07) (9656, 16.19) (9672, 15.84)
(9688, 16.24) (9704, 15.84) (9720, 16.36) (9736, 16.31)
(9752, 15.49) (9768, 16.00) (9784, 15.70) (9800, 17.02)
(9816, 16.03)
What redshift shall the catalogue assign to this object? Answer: 0.000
